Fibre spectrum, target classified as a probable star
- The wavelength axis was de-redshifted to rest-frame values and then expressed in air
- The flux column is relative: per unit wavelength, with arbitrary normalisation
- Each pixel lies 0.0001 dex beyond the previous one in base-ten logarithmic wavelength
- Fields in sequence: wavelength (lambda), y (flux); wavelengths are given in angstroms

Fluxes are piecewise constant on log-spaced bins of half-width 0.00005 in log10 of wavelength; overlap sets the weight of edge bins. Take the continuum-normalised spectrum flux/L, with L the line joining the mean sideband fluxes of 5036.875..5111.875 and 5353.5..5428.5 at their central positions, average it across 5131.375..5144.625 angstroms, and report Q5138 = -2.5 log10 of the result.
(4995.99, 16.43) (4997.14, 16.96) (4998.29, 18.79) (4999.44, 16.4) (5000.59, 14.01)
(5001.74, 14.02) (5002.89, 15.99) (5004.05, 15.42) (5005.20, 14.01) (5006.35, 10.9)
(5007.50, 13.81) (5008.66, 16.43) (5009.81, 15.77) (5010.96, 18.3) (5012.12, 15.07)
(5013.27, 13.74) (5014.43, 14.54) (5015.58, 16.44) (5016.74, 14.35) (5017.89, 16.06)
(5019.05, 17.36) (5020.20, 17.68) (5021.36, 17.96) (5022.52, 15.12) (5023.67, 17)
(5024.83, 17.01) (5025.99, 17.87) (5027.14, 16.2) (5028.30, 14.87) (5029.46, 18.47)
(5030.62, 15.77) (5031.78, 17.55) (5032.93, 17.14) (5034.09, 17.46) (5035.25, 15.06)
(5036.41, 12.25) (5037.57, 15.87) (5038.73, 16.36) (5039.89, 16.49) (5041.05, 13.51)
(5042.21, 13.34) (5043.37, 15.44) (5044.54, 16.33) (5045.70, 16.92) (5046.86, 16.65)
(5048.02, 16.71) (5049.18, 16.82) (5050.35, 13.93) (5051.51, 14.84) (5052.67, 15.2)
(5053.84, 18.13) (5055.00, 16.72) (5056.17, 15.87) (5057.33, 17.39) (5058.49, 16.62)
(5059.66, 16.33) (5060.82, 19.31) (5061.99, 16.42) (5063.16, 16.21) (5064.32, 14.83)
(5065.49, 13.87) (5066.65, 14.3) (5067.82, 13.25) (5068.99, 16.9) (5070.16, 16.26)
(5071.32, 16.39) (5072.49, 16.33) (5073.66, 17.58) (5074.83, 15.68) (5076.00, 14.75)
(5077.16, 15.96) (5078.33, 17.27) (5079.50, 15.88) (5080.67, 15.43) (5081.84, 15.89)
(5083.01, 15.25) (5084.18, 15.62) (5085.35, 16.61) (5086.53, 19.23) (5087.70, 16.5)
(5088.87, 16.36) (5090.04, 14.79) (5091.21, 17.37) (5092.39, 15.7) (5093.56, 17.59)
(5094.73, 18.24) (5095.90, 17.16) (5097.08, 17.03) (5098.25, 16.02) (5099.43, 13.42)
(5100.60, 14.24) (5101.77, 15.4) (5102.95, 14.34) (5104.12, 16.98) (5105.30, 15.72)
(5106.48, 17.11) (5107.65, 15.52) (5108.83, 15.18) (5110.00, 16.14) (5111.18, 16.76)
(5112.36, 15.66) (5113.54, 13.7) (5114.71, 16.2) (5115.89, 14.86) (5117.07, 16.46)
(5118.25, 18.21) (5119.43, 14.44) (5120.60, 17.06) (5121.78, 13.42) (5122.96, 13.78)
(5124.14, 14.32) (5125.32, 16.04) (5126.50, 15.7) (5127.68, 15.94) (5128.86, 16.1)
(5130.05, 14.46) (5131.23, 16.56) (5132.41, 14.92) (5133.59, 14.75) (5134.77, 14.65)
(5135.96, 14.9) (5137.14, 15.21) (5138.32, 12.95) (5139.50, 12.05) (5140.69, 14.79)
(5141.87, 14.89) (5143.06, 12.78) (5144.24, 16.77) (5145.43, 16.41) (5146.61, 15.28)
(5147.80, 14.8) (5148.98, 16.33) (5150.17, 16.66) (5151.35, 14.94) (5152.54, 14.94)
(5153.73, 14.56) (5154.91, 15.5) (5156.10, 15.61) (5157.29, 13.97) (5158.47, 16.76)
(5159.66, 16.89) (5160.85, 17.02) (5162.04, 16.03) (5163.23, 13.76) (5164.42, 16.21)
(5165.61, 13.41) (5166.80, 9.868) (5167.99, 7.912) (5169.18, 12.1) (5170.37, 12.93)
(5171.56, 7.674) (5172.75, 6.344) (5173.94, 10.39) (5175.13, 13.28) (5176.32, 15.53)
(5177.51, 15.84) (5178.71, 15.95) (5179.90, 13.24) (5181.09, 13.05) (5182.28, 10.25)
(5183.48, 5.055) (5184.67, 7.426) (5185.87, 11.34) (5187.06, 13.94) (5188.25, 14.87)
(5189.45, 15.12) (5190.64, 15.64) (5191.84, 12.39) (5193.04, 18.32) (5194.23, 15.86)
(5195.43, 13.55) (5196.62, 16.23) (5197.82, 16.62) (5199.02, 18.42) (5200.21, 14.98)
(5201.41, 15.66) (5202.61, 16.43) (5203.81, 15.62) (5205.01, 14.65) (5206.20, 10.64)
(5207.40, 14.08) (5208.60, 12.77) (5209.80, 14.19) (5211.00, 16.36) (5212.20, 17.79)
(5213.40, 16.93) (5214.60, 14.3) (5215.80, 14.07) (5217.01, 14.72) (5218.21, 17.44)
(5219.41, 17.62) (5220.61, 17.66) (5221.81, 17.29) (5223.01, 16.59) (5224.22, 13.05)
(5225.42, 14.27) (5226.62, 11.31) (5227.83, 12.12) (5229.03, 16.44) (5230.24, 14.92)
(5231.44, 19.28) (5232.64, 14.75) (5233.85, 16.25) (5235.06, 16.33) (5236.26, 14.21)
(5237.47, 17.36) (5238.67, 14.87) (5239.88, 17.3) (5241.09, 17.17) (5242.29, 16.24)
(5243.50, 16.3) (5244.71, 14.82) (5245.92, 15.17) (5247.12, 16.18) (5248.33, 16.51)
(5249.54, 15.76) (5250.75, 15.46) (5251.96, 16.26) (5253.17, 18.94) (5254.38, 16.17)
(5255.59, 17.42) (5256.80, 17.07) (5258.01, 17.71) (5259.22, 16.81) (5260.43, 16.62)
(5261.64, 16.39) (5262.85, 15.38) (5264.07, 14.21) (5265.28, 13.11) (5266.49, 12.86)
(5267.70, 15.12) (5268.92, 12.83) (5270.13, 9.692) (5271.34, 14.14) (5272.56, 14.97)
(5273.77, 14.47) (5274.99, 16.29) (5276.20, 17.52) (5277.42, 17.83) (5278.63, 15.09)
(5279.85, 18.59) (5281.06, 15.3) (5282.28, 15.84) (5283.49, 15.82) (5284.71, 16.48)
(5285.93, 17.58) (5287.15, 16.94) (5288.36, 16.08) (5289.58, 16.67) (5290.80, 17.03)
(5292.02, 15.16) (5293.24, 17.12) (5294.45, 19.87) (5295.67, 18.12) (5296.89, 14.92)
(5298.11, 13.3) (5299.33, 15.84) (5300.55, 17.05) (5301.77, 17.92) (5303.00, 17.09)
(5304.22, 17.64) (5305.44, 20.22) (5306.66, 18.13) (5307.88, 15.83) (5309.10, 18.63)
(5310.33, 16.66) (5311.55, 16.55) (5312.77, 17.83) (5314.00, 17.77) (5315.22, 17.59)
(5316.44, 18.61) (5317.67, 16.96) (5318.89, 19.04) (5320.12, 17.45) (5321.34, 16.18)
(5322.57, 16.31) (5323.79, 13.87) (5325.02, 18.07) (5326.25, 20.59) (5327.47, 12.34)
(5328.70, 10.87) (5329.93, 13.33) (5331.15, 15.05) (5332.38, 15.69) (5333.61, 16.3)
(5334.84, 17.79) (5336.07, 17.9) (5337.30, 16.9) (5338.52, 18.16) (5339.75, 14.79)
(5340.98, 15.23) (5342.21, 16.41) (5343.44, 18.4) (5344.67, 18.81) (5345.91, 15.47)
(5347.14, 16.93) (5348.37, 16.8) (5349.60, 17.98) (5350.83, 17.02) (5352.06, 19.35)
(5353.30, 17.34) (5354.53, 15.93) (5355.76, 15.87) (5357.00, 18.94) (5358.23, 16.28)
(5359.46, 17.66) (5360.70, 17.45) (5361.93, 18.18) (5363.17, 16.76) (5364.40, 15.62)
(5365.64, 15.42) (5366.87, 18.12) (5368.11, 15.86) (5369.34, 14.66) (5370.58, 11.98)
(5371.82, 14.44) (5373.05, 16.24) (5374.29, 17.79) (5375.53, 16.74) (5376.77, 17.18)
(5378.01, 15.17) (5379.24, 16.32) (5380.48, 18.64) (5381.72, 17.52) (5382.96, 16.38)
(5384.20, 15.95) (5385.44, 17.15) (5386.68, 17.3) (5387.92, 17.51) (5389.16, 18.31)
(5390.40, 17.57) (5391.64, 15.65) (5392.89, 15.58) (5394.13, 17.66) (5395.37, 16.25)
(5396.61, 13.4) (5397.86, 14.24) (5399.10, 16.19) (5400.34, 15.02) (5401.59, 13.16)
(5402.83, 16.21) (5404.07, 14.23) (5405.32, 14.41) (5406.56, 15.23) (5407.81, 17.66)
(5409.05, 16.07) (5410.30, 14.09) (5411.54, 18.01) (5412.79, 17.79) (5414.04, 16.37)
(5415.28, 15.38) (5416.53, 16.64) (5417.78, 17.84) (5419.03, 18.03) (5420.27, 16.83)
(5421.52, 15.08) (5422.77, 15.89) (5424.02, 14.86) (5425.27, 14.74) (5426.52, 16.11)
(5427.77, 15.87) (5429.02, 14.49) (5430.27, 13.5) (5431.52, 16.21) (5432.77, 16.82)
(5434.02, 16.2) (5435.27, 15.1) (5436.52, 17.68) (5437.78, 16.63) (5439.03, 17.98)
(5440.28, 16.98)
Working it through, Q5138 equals 0.11 mag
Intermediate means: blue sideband 16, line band 14.5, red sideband 16.2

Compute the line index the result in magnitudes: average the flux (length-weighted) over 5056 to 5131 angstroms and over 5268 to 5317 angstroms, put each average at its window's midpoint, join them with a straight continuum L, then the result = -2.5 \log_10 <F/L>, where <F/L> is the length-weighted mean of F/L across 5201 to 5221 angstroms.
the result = 0.07 mag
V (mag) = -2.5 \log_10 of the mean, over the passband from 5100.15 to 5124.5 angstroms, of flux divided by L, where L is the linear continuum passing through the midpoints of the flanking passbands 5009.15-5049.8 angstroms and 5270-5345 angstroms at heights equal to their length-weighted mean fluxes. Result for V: 0.05 mag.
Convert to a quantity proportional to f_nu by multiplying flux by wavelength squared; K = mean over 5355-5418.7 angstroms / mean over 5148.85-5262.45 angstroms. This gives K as 1.2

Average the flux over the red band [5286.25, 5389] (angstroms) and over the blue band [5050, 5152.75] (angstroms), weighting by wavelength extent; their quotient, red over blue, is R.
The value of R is 1.07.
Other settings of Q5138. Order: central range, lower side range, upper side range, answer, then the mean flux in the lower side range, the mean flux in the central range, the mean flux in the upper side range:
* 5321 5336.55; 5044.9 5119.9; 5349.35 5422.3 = 0.04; 16.1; 15.7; 16.4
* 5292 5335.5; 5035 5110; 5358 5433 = -0.04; 16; 16.7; 16.1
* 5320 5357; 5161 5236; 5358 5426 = -0.06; 14.2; 16.5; 16.2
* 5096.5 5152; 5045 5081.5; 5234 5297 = 0.05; 16.1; 15.3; 16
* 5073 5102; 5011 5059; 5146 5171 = -0.05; 16.1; 16.2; 14.5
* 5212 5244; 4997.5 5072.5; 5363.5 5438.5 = 0.01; 15.9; 15.8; 16.1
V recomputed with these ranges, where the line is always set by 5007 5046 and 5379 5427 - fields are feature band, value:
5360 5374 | 0.02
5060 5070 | 0.02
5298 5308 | -0.07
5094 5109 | 0.01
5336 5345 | -0.05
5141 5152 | 0.04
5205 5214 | 0.10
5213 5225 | 0.01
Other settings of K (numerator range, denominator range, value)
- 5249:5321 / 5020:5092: 1.11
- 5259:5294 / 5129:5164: 1.08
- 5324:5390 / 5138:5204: 1.27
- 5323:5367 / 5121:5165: 1.18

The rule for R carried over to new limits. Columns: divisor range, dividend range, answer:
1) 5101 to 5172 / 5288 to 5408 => 1.11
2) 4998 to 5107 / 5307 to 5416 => 1.03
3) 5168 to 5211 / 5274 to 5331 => 1.25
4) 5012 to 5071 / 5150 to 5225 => 0.89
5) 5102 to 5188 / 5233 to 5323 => 1.14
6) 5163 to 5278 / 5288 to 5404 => 1.13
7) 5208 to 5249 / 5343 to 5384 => 1.07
